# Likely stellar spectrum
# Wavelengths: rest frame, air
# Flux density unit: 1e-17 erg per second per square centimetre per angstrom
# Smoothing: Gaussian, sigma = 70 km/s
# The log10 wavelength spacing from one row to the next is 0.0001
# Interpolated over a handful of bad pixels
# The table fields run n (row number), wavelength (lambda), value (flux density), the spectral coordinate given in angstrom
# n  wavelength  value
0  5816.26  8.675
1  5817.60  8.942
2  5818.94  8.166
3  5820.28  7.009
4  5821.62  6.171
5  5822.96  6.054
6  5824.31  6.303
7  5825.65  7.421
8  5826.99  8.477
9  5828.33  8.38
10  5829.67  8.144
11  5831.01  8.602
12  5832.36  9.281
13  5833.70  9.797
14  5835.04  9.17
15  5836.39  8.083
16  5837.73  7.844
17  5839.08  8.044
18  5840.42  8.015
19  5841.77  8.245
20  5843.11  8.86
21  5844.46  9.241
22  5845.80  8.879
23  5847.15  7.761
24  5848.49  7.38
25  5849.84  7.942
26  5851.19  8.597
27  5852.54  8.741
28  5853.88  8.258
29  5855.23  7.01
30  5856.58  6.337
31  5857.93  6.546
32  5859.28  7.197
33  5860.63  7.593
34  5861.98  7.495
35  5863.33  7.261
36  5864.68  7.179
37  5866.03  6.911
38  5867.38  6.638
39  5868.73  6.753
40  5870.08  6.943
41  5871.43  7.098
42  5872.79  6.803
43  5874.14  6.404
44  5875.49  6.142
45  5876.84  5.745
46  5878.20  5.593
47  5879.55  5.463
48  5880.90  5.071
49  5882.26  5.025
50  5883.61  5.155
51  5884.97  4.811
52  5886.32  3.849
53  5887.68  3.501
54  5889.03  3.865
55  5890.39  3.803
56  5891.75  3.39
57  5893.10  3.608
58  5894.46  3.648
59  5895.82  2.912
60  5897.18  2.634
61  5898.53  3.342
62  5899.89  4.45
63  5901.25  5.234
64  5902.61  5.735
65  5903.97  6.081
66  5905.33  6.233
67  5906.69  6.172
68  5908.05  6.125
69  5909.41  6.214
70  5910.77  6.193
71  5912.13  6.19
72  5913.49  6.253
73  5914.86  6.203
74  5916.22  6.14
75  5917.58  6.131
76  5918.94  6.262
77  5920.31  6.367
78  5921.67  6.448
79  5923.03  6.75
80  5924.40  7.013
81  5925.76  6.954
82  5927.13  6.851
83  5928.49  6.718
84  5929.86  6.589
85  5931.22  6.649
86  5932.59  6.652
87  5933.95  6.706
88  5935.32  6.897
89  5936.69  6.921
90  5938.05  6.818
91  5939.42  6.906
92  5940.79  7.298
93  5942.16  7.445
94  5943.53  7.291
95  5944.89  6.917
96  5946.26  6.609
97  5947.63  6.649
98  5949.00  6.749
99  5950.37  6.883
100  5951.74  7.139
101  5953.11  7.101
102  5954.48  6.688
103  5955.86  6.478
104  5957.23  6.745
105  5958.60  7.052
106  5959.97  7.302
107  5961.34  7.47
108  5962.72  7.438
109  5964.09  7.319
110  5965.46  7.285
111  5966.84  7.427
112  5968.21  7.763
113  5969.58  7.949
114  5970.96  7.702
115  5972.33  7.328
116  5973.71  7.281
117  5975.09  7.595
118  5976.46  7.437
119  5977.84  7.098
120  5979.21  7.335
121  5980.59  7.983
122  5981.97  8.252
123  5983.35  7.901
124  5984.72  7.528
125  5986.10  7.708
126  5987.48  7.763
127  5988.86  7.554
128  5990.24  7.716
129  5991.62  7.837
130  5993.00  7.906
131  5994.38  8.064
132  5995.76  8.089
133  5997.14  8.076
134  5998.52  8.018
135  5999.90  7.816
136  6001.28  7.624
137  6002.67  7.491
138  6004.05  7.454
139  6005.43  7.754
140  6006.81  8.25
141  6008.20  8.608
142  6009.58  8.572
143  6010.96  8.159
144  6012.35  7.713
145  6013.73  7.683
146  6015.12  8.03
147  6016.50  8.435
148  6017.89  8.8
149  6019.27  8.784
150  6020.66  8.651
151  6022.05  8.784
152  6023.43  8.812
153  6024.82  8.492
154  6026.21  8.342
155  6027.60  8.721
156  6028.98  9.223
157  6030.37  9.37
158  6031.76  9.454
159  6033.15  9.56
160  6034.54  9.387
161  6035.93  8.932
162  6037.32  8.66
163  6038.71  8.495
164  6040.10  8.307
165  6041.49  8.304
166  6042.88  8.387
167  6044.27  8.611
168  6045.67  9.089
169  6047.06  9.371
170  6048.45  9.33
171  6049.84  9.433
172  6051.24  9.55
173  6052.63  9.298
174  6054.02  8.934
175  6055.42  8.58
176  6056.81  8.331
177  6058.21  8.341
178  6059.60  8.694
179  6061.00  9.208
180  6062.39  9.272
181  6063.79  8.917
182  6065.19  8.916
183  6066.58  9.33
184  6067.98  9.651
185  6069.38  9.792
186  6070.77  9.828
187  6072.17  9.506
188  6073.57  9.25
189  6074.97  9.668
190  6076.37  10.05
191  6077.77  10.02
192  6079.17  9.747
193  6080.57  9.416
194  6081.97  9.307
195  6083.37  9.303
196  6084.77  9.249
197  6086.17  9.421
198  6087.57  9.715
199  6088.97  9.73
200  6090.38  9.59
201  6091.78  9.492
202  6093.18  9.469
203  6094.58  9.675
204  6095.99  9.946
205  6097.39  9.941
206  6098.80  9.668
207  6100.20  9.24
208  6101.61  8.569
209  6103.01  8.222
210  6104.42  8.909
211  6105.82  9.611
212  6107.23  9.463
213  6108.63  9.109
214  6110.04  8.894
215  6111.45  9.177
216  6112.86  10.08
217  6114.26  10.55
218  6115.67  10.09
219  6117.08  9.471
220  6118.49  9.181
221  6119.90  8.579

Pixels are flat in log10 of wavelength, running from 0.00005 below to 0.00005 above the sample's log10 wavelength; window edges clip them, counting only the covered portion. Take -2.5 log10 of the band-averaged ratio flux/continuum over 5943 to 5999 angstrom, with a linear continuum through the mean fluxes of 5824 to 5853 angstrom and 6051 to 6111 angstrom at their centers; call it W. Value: 0.19 mag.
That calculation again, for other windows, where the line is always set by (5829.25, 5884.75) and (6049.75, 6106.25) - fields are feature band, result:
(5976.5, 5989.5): 0.111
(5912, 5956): 0.196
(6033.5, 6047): 0.032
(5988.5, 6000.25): 0.089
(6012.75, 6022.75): 0.046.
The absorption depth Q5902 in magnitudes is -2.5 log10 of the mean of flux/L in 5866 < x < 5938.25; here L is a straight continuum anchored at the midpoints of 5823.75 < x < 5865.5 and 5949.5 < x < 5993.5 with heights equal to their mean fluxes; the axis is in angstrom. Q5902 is 0.33 mag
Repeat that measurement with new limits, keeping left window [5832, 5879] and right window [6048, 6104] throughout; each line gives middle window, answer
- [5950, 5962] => 0.20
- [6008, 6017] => 0.09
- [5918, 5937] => 0.22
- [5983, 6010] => 0.11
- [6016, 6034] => 0.01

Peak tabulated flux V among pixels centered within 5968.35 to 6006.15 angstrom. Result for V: 8.252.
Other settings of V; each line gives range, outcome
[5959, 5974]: 7.949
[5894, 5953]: 7.445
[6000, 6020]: 8.8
